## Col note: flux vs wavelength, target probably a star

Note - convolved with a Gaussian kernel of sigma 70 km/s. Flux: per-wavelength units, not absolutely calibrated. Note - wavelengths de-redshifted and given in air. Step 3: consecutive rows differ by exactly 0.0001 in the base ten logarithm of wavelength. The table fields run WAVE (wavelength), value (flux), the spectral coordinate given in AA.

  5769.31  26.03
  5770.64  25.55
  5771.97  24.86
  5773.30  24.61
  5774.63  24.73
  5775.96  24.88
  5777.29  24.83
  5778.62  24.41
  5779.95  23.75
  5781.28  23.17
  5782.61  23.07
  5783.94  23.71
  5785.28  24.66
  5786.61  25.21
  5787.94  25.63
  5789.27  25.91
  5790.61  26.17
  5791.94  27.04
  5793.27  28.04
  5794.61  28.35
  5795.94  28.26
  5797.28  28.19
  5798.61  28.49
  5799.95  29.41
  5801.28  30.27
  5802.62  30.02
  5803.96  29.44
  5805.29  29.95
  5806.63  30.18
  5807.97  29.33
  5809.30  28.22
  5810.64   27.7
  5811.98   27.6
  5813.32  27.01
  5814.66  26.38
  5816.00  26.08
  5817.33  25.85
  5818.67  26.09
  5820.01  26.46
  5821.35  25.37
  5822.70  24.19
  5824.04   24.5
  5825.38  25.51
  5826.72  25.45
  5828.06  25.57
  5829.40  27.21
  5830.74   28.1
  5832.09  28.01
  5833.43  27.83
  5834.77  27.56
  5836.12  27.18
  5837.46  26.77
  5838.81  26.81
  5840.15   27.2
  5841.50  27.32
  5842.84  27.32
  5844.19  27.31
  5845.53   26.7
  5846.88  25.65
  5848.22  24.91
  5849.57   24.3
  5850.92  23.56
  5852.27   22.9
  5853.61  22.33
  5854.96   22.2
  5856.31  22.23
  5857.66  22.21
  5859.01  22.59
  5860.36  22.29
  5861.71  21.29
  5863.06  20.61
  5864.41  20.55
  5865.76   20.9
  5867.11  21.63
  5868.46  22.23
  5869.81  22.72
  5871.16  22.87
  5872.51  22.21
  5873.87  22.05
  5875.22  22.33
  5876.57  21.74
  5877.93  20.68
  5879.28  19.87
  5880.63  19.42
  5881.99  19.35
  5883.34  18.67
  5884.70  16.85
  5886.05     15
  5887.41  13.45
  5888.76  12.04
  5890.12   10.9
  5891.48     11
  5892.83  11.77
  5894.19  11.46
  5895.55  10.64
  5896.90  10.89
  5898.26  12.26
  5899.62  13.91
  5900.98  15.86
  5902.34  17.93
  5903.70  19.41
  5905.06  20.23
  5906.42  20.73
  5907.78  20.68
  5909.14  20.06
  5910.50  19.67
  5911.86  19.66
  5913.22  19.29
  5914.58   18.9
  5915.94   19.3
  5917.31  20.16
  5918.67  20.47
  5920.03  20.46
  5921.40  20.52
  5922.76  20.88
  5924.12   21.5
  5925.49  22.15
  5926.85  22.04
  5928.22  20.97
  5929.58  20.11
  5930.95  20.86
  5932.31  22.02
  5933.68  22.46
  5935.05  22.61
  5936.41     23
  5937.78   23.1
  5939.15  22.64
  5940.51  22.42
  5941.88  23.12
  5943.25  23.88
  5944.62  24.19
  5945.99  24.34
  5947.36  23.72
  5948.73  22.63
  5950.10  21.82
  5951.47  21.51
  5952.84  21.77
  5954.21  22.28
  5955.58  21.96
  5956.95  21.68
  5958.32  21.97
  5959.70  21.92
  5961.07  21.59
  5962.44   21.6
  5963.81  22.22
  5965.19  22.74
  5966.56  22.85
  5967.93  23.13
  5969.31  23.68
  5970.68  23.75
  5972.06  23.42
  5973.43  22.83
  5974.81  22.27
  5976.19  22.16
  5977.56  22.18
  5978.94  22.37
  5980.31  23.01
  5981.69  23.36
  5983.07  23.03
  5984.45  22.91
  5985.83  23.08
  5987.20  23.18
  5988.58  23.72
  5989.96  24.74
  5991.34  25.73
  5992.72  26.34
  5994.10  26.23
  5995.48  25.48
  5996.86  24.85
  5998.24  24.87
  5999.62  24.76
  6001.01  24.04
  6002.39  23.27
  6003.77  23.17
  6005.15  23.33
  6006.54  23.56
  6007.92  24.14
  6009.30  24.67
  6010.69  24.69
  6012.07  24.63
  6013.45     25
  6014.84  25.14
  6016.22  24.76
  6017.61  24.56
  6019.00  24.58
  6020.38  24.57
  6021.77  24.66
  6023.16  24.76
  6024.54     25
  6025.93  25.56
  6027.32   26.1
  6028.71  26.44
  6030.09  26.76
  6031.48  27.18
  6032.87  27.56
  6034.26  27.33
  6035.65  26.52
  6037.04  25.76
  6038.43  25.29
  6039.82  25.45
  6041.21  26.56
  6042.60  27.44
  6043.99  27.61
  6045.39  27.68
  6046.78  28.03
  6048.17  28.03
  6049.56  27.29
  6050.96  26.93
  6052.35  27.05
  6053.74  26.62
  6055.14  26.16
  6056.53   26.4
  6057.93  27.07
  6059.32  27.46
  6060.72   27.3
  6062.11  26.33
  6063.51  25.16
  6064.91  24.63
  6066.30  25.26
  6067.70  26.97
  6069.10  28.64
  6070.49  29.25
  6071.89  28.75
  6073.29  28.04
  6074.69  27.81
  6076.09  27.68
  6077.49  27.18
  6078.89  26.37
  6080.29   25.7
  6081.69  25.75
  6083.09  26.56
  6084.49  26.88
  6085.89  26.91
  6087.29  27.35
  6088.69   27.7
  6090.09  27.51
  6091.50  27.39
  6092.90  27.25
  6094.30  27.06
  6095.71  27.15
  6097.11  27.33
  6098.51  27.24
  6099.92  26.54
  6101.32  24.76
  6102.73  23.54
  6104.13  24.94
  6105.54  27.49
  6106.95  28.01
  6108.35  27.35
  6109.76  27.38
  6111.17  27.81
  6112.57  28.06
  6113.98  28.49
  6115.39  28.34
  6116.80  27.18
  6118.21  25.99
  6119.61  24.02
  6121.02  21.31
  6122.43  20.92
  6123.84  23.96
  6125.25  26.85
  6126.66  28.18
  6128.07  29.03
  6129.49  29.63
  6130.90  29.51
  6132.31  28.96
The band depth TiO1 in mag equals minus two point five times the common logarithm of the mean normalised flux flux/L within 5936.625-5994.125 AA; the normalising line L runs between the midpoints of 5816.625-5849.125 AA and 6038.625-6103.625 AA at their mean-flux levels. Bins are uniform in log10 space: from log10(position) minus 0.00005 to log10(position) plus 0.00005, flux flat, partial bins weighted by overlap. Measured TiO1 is 0.16 mag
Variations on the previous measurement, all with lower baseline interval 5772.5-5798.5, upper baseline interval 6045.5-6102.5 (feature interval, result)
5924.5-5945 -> 0.177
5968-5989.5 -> 0.153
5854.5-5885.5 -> 0.223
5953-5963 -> 0.205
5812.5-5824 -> -0.006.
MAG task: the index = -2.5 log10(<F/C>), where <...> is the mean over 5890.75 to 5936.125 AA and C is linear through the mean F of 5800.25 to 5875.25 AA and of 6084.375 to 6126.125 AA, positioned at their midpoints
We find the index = 0.35 mag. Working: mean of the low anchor 25.4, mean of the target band 18.6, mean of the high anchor 26.4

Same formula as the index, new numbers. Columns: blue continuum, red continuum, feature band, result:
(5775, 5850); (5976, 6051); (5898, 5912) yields 0.377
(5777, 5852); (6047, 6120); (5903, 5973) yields 0.227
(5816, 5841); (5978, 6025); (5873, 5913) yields 0.452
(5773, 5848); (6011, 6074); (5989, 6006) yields 0.075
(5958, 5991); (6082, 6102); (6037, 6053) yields -0.069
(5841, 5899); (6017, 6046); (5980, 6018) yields 0.023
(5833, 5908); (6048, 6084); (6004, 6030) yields 0.022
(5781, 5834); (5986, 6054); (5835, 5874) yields 0.122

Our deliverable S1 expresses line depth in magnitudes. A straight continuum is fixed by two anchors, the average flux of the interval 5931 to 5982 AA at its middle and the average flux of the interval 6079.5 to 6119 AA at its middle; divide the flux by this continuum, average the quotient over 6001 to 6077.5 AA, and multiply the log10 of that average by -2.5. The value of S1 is -0.04 mag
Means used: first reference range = 22.6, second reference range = 26.9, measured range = 26.1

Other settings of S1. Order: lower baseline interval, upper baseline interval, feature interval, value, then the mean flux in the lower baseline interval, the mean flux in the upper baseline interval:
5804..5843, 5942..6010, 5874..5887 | 0.308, 27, 23.3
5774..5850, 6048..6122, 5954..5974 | 0.186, 26.7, 26.8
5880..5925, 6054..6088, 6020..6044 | -0.064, 17.1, 26.9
